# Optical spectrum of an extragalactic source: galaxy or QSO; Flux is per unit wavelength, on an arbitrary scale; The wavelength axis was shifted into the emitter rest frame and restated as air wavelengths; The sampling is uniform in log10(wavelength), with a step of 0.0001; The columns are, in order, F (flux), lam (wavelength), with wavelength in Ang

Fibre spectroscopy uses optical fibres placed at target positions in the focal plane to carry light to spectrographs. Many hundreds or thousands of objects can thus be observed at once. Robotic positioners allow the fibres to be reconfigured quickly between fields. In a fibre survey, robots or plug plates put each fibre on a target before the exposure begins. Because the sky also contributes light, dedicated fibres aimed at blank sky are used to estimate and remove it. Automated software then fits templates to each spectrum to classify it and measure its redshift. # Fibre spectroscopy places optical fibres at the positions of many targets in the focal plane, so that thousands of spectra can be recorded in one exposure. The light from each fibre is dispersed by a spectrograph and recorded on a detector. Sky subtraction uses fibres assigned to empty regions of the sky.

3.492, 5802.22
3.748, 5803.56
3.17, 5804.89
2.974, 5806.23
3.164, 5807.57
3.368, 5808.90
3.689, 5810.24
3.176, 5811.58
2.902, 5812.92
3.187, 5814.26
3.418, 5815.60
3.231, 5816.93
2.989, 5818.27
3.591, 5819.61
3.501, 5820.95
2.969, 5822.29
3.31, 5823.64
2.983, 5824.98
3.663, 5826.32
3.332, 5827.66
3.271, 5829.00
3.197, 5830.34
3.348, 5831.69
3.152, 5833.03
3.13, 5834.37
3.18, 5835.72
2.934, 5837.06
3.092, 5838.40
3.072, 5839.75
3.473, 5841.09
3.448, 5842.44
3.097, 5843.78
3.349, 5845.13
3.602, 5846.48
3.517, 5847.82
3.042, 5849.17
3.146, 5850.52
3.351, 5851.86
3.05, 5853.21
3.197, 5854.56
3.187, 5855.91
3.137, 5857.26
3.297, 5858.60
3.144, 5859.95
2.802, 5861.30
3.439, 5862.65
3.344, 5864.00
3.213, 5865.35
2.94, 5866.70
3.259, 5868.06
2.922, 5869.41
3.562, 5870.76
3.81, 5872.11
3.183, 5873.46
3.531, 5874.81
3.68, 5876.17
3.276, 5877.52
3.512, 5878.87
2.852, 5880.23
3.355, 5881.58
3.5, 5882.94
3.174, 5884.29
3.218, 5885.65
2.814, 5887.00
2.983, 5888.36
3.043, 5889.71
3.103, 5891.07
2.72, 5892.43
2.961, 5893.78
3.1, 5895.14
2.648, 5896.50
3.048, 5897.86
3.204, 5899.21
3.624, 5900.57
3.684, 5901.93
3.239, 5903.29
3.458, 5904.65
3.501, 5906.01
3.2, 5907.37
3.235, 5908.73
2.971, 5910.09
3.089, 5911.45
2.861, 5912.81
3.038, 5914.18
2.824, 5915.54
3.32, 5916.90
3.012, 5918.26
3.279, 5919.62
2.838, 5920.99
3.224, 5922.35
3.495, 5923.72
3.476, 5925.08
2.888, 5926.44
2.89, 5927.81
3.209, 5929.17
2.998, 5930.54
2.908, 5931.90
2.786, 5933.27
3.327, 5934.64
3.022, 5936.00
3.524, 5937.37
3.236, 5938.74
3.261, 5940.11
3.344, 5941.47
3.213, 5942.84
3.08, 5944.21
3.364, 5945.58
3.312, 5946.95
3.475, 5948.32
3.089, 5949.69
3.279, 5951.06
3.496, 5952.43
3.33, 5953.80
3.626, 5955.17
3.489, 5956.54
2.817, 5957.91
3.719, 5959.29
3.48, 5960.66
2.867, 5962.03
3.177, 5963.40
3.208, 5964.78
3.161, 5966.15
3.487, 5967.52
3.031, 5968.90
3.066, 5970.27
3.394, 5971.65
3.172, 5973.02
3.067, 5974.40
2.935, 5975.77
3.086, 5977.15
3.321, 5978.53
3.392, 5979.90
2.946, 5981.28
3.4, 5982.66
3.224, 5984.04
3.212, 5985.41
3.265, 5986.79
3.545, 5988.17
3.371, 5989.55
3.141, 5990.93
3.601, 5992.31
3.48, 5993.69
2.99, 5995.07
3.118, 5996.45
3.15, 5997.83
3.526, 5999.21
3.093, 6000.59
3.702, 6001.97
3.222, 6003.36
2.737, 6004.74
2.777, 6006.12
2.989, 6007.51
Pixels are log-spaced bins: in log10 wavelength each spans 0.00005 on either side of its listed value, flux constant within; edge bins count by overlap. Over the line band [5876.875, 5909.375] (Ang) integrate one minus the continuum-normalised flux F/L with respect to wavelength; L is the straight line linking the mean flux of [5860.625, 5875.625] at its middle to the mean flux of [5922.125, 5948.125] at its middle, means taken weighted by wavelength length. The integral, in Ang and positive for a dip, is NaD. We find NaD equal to 0.6 Ang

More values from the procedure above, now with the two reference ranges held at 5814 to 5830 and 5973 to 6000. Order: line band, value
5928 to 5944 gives 0.5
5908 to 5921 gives 0.8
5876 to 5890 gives 0.3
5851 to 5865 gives 0.4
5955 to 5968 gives -0.1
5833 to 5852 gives 0.3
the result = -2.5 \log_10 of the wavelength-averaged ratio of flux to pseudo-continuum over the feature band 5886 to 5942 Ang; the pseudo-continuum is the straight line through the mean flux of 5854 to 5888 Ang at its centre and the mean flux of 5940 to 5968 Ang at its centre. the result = 0.05 mag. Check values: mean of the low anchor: 3.25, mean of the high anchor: 3.3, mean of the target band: 3.13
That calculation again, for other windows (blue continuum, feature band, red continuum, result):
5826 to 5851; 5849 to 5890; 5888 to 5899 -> -0.05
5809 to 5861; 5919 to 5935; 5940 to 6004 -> 0.05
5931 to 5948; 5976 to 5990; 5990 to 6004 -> 0.01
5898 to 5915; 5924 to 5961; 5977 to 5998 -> 0.00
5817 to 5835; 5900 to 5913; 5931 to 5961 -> -0.01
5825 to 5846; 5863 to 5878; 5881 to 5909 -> -0.04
